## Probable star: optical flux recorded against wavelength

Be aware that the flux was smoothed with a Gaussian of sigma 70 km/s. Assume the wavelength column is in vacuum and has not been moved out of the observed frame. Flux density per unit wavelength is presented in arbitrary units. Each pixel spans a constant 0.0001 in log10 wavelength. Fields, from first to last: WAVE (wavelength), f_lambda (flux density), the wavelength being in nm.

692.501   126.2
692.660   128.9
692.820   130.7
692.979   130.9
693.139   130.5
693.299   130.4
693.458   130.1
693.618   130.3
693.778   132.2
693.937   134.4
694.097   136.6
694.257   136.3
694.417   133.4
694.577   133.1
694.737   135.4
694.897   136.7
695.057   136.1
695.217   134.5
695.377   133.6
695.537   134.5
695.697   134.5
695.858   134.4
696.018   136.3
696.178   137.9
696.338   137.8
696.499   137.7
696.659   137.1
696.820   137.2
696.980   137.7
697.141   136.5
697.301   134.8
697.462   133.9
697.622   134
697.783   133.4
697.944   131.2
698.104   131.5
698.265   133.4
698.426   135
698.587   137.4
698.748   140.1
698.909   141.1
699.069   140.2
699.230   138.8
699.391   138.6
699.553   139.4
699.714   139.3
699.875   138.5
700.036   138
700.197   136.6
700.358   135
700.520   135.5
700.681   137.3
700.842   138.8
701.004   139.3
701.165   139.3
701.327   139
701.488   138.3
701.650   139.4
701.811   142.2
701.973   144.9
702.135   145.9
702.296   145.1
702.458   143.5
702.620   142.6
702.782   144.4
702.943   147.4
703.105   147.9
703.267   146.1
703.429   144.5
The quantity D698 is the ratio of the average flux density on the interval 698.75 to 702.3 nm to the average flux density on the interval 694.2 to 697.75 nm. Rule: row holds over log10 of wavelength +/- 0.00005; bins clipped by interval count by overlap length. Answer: 1.0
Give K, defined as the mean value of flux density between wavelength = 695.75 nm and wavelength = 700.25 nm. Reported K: 137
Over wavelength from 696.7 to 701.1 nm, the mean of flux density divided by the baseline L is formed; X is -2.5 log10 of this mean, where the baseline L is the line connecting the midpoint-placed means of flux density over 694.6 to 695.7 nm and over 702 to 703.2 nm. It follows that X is 0.03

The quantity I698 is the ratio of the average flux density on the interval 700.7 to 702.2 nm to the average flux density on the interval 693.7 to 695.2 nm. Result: 1.0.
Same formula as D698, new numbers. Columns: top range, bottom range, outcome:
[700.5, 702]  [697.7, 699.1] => 1.03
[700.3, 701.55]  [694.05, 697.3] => 1.01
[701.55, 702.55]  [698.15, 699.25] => 1.04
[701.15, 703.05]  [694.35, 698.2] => 1.06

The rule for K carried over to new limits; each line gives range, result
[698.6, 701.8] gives 139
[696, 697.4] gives 137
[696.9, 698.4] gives 134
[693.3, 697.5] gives 135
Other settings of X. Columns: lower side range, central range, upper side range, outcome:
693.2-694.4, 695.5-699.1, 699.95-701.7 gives -0.005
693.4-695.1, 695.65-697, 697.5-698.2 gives -0.028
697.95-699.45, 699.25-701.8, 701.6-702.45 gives 0.019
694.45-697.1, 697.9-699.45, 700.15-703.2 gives 0.013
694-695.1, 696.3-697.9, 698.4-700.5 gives 0.008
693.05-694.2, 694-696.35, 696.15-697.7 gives -0.010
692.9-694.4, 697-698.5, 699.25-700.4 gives 0.018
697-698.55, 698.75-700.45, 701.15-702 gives -0.013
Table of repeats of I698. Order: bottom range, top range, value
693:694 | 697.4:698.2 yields 1.01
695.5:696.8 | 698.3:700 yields 1.02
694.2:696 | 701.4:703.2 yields 1.07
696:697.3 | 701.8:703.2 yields 1.06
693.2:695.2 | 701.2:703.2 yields 1.07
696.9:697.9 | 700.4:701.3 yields 1.02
